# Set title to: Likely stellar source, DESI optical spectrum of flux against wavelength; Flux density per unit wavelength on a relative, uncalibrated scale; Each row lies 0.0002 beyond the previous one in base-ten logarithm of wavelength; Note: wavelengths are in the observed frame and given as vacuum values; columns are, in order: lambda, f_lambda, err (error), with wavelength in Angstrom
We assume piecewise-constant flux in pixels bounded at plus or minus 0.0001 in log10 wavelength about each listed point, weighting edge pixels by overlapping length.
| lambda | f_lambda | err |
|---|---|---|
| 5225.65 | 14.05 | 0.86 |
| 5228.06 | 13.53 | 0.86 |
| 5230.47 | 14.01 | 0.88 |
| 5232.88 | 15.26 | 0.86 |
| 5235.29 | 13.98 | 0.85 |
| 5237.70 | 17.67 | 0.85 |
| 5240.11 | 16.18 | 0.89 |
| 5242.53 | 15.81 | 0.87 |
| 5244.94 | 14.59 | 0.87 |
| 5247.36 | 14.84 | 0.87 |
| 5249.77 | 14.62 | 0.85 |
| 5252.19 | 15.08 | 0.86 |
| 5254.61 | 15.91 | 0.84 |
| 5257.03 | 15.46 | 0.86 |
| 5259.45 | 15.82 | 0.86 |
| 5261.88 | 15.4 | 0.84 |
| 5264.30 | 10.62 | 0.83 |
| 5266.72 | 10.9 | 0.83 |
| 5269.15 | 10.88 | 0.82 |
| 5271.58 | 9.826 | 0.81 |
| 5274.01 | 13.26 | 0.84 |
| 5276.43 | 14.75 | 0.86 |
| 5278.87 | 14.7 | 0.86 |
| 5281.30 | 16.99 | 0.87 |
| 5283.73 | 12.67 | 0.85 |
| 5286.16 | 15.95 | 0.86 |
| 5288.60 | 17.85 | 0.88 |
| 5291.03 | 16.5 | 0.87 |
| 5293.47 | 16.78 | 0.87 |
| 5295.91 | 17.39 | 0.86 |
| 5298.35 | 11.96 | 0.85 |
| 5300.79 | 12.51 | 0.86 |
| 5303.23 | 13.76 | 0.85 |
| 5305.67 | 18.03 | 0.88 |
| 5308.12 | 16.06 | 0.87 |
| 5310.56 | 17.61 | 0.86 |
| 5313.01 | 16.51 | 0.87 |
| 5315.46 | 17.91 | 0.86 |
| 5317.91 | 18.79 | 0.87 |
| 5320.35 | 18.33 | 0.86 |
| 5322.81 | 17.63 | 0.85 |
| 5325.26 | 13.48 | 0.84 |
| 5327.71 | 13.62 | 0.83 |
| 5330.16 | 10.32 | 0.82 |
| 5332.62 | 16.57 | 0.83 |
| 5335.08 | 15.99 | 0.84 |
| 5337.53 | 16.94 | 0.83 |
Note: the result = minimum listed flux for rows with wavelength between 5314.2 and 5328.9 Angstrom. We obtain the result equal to 13.48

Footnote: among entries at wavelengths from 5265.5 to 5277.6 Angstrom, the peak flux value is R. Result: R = 14.75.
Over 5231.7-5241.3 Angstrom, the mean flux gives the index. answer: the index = 15.8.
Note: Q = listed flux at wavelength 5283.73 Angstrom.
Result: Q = 12.67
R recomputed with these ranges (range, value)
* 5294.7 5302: 17.39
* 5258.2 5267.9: 15.82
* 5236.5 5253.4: 17.67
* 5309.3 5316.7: 17.91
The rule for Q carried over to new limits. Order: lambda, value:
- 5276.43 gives 14.75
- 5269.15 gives 10.88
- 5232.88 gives 15.26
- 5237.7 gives 17.67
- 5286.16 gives 15.95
